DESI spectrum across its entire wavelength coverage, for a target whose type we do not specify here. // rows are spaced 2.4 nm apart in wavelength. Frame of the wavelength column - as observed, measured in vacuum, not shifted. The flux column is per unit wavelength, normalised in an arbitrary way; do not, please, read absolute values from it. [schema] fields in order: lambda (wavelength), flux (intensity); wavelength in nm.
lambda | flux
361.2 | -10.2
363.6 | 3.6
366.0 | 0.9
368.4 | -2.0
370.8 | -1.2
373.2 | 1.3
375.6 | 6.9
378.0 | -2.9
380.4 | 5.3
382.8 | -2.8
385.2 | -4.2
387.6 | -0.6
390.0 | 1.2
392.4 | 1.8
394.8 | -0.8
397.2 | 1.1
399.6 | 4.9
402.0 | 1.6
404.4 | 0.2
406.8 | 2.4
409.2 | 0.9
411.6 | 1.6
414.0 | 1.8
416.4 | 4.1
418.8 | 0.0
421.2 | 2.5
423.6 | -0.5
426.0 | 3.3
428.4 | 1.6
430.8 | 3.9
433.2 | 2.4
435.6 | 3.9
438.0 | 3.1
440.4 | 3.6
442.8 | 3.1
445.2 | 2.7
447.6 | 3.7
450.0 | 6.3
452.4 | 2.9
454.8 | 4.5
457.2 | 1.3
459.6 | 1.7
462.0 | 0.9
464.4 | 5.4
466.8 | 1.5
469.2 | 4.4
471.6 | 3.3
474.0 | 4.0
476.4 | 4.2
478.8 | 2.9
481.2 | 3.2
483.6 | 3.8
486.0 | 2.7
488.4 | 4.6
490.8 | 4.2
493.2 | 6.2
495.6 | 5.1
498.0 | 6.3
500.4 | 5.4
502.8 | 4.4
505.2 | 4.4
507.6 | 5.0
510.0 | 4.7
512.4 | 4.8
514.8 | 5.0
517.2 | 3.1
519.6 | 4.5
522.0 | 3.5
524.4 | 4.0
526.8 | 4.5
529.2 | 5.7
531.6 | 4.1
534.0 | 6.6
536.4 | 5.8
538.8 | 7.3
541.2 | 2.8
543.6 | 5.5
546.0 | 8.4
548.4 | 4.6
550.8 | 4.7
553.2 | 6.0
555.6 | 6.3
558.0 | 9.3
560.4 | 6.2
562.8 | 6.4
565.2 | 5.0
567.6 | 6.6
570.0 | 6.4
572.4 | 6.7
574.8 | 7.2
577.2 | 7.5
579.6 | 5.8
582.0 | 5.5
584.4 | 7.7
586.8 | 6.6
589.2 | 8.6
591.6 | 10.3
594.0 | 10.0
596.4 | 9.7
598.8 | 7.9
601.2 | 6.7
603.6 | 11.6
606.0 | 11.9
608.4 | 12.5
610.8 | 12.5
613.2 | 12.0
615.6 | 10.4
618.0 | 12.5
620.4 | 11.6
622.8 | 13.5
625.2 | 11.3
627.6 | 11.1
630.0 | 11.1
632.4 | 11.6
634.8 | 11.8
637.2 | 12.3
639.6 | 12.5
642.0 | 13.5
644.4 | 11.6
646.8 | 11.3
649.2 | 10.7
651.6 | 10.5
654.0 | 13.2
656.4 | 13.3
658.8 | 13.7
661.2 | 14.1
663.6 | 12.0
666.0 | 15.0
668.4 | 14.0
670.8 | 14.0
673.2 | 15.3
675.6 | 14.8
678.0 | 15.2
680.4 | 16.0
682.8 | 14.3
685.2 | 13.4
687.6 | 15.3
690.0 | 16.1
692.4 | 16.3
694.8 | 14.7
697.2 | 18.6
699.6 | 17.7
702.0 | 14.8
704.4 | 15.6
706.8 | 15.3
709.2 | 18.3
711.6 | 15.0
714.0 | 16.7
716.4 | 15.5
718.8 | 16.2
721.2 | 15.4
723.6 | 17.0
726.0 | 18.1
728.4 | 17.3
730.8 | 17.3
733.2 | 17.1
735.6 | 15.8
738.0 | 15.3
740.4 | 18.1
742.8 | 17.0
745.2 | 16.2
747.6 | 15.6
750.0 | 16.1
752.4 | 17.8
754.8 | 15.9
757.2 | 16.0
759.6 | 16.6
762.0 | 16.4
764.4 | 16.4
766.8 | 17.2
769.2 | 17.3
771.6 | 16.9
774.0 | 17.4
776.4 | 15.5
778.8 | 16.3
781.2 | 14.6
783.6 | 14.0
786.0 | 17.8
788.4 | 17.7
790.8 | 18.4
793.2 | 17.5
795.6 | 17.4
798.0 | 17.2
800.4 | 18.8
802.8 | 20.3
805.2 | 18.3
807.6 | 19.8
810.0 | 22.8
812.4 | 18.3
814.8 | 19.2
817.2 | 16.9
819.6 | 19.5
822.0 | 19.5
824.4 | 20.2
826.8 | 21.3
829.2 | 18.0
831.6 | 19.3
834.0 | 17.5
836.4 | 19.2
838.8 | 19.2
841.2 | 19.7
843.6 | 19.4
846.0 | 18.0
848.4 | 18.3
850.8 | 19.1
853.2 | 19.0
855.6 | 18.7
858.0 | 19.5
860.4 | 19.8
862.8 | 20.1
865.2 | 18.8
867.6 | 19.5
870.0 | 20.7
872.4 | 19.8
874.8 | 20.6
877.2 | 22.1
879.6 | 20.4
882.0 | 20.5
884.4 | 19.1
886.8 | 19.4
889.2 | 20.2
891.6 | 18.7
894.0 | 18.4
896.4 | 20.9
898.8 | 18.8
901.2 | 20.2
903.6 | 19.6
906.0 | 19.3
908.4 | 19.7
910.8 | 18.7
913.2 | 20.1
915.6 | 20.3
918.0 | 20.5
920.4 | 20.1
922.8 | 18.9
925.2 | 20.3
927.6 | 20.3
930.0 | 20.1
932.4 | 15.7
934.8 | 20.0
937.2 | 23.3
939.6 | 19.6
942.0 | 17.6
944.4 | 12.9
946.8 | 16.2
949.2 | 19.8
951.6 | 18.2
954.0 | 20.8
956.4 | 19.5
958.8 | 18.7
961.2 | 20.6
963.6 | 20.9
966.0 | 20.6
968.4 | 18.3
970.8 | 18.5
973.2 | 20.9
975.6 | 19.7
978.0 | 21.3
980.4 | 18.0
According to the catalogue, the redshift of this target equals 0.512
